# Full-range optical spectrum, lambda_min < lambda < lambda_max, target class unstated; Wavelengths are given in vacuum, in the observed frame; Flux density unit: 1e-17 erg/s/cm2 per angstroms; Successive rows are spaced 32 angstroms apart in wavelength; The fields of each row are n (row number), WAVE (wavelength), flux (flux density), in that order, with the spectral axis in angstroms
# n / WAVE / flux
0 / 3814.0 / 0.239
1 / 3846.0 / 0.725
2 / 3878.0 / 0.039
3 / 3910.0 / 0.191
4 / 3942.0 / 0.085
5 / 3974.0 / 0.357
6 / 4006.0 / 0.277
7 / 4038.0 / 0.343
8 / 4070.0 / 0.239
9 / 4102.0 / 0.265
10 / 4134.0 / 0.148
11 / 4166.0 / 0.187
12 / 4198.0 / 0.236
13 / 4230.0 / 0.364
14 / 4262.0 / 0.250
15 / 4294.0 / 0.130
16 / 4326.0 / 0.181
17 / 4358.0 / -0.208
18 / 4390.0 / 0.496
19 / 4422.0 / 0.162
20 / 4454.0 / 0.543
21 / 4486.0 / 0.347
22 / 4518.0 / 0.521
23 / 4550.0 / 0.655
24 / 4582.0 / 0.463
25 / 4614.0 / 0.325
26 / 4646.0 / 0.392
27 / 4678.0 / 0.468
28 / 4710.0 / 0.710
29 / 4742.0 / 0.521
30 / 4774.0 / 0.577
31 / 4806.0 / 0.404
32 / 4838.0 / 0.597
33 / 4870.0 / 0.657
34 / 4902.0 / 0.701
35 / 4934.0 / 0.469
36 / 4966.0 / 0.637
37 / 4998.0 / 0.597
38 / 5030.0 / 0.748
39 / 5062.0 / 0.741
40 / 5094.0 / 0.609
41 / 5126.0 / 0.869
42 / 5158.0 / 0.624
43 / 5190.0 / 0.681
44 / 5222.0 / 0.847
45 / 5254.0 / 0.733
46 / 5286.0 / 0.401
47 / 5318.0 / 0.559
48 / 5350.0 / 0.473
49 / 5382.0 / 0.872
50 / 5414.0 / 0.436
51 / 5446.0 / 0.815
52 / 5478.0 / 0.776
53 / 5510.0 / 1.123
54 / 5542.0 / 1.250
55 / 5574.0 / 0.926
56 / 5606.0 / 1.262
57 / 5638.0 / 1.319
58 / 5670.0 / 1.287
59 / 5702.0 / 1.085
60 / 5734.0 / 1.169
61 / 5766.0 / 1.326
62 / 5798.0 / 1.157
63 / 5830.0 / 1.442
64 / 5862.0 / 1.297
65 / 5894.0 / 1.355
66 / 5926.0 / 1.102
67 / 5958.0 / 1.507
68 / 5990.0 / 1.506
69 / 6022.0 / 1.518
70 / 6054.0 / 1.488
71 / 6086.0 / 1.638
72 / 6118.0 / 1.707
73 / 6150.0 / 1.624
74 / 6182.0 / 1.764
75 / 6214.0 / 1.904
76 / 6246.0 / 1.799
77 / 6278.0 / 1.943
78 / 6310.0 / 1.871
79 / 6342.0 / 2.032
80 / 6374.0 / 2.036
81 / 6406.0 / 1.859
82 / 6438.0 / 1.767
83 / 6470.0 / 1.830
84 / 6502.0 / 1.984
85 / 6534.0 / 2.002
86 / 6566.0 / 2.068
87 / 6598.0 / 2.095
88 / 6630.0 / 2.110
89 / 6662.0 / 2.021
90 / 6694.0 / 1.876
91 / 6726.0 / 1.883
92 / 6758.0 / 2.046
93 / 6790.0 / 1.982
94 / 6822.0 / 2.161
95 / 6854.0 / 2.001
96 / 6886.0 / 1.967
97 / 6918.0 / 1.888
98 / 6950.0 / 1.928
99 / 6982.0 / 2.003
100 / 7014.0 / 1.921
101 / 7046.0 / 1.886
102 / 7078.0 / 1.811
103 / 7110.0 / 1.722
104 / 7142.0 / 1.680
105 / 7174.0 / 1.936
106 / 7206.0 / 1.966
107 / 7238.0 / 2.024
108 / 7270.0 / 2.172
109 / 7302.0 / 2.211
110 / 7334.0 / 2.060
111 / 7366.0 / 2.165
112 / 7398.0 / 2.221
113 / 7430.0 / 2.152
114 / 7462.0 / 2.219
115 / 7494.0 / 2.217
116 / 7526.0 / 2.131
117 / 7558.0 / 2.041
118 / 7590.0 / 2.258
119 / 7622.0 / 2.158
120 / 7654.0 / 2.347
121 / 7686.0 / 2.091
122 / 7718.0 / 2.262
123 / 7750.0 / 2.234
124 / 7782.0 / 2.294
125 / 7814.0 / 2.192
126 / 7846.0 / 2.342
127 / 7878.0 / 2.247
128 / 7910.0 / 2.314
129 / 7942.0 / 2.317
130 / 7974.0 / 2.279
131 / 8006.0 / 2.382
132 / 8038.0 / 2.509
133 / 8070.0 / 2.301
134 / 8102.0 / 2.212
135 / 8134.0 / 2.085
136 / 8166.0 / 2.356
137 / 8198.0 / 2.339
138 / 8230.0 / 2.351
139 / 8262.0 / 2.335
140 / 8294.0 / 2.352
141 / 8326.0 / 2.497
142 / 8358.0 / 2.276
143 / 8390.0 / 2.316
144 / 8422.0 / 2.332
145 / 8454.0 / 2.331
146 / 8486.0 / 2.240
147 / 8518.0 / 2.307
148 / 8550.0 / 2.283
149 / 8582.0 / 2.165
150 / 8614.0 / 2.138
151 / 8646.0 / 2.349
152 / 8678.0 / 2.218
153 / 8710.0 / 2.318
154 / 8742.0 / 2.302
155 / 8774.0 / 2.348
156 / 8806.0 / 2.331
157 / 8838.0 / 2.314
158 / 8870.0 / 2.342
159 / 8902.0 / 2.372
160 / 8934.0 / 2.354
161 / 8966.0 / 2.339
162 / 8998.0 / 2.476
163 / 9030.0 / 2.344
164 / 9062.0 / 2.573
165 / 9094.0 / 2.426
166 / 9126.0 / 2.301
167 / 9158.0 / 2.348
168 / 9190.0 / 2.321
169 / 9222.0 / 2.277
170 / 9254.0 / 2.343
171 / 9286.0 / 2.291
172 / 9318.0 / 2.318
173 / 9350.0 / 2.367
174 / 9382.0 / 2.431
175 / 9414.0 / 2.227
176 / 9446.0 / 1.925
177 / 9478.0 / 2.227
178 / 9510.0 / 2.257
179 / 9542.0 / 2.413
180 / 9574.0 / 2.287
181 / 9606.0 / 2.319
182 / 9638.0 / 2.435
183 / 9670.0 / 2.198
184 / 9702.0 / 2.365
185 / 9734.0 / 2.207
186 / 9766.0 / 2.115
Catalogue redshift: 0.377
